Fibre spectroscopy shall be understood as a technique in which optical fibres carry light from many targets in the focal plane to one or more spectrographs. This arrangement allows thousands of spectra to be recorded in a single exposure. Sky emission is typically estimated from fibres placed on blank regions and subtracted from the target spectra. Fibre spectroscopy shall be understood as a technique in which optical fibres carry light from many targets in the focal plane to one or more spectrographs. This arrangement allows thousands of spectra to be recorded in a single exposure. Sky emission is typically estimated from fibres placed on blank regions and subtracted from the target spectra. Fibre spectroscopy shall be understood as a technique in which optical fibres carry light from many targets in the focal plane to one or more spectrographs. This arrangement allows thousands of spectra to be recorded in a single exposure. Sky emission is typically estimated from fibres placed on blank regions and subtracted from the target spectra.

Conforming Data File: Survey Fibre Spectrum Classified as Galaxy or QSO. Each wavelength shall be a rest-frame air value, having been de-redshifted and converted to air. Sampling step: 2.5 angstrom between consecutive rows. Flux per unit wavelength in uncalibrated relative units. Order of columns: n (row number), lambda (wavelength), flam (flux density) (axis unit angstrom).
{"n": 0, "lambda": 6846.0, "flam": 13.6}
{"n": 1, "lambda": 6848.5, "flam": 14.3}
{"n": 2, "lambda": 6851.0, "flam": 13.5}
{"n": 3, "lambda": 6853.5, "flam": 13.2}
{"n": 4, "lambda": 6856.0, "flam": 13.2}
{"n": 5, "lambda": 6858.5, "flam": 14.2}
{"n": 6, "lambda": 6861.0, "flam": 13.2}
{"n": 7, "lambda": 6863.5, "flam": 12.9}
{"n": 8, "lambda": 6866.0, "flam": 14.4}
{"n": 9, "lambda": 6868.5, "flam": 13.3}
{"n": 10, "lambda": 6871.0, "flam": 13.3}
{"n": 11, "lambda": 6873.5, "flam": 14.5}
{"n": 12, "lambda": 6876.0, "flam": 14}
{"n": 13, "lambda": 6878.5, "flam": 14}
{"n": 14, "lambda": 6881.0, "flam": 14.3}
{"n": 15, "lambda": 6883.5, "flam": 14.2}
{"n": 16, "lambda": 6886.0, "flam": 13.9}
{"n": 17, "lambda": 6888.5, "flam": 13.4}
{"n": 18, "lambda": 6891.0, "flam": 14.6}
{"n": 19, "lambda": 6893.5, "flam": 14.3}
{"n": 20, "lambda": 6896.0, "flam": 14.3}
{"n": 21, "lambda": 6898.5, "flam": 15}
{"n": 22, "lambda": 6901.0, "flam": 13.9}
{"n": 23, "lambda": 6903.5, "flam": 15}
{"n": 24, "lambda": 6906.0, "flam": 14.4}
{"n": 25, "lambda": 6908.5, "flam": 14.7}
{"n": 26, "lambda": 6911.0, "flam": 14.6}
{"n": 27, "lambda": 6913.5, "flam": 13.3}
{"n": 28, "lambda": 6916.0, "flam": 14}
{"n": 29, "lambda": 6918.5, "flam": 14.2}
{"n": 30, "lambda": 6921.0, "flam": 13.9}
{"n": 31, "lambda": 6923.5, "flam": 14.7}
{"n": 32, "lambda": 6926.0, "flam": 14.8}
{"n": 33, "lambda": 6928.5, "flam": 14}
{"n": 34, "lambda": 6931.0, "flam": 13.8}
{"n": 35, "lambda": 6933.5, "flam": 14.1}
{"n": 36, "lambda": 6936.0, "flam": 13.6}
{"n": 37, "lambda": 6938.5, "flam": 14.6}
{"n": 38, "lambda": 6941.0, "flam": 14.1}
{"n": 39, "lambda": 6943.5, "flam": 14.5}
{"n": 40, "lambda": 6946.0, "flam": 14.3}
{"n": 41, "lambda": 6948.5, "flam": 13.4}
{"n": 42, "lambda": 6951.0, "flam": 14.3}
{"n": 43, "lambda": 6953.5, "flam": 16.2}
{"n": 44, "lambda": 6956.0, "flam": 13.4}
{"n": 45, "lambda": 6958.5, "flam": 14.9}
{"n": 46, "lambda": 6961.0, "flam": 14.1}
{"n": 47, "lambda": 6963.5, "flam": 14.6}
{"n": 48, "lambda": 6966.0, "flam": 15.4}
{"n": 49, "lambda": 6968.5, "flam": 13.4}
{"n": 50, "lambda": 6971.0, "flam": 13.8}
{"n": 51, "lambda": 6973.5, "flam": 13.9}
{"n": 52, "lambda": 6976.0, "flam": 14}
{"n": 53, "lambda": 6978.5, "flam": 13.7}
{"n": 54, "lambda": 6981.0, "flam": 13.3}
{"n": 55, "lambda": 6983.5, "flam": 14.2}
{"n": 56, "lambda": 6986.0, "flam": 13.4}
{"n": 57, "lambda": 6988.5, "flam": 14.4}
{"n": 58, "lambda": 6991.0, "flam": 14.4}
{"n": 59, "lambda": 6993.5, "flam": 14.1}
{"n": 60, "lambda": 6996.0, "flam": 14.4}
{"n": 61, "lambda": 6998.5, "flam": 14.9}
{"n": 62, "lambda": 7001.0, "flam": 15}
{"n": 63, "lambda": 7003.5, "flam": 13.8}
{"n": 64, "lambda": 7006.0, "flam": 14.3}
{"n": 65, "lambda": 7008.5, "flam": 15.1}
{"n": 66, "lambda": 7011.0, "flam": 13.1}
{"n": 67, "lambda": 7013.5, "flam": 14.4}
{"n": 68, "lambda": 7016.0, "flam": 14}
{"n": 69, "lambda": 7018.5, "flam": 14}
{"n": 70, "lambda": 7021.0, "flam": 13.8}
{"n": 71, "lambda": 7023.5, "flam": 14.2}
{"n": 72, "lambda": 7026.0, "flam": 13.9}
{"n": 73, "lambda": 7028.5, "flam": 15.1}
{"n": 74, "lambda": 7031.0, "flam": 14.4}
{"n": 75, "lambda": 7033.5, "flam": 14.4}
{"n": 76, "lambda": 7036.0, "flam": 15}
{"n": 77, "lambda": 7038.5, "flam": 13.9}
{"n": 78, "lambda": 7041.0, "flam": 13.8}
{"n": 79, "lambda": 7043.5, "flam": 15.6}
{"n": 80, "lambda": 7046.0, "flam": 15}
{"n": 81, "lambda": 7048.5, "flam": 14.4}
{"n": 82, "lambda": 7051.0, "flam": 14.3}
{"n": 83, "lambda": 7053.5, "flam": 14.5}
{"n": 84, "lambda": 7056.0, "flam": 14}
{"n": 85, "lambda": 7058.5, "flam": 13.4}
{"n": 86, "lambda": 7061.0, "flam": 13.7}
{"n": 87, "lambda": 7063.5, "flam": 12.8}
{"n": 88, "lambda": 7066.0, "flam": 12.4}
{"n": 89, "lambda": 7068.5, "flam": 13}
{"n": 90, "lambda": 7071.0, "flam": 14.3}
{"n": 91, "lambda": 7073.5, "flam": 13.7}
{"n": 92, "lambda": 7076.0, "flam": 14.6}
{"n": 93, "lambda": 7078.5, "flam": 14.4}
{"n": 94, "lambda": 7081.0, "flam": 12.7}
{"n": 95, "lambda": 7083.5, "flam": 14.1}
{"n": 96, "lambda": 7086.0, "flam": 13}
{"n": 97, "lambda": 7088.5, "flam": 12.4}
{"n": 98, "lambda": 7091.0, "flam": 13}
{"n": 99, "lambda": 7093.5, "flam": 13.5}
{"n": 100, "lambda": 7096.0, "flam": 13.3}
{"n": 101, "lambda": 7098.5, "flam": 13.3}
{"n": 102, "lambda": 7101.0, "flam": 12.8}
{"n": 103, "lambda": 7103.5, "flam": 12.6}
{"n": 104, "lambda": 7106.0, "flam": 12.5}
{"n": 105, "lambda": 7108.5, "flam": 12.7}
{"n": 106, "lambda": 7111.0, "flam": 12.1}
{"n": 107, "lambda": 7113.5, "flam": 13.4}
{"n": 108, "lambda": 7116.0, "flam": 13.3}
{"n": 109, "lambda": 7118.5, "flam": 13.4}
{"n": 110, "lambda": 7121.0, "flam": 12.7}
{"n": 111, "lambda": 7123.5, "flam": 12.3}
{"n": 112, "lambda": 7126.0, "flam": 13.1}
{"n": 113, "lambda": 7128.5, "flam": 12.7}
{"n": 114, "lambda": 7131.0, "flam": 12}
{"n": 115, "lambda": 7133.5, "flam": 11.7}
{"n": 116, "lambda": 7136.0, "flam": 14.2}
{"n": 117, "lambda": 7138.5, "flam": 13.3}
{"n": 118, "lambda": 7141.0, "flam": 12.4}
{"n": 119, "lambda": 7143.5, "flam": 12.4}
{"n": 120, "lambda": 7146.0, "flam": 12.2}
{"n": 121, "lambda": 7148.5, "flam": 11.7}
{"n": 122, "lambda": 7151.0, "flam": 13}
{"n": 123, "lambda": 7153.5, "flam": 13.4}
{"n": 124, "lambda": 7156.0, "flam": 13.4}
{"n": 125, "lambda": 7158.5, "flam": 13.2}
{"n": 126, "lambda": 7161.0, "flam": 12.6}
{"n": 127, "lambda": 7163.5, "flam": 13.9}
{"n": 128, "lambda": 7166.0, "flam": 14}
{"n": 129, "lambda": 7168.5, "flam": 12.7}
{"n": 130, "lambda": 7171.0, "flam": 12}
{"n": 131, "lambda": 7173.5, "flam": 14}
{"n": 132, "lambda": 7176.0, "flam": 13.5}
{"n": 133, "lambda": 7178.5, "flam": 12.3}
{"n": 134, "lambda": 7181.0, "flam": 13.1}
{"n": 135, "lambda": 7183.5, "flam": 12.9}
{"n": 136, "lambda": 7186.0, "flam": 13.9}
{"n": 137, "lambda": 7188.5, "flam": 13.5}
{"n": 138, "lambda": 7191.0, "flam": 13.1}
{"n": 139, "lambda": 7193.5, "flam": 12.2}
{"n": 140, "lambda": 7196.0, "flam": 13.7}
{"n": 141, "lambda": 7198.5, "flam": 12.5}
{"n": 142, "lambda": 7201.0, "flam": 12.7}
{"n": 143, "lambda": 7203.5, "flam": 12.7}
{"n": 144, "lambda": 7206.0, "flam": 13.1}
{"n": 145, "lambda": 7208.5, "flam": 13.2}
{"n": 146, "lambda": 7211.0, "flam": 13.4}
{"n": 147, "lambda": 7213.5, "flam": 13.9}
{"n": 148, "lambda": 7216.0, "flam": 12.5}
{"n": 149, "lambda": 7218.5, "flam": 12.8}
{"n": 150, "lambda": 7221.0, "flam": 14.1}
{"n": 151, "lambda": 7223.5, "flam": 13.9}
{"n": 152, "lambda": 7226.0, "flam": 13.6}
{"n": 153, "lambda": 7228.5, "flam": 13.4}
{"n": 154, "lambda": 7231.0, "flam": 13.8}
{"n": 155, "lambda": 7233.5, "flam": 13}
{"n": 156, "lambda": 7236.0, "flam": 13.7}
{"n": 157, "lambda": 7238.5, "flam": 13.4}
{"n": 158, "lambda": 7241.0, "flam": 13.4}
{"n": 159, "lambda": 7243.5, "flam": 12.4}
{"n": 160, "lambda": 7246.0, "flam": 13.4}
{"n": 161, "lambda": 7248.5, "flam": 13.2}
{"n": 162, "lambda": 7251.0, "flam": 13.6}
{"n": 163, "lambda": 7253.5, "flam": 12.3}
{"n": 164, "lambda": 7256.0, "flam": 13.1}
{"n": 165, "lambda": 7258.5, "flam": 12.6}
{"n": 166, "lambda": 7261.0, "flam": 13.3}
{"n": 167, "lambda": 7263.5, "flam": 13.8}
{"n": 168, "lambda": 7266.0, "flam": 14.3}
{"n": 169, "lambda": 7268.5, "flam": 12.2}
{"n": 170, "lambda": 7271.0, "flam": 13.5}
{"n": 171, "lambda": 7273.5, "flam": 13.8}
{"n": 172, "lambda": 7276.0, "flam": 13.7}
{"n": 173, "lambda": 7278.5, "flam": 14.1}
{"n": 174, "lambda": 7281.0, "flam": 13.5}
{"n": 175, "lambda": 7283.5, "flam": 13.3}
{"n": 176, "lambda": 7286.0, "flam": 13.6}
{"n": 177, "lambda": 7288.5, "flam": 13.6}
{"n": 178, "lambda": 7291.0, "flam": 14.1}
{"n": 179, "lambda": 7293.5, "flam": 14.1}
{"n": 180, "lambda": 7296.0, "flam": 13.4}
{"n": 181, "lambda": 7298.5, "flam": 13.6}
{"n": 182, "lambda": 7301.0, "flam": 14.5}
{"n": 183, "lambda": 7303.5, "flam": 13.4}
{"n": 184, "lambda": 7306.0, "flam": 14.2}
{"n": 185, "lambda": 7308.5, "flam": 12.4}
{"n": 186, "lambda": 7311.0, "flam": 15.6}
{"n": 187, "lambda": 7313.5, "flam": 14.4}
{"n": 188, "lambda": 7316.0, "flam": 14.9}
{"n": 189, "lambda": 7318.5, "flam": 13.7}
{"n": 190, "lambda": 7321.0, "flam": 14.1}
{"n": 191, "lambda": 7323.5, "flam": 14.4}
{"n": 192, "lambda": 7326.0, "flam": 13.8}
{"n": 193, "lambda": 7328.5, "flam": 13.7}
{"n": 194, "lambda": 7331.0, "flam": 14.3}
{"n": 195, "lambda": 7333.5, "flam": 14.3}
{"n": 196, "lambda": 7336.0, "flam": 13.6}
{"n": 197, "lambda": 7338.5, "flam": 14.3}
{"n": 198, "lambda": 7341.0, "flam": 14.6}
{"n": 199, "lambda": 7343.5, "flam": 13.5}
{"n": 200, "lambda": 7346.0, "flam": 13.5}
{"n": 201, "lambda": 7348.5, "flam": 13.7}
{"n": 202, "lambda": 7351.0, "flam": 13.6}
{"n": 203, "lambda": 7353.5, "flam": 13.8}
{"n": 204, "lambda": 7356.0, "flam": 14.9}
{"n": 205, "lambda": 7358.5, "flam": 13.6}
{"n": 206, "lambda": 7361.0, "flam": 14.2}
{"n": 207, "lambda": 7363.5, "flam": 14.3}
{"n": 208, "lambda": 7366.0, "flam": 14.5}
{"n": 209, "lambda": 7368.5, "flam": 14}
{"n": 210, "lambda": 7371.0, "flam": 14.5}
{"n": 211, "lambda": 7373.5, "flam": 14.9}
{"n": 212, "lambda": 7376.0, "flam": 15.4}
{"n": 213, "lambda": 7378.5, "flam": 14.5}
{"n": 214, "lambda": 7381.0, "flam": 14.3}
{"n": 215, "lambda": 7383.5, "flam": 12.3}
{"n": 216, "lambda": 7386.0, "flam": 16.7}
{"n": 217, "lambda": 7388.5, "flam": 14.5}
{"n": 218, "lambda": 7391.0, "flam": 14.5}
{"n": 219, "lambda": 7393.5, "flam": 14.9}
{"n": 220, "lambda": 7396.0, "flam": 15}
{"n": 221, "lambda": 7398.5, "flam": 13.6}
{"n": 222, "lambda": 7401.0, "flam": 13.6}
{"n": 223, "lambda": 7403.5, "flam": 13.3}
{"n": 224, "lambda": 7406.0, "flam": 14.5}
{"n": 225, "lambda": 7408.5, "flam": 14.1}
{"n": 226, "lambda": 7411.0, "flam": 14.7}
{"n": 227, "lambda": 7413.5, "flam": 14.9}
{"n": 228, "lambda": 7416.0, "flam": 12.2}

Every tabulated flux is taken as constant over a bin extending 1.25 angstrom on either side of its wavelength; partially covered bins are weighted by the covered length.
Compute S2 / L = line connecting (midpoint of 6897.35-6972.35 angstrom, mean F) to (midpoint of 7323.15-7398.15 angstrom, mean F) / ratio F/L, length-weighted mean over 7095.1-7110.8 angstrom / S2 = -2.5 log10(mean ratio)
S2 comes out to 0.12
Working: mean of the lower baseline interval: 14.3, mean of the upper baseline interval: 14.3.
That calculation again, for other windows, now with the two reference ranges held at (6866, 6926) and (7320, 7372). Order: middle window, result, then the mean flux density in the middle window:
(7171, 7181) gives 0.08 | 13.1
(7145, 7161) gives 0.10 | 12.8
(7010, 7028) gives 0.01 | 14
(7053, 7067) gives 0.06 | 13.4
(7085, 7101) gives 0.09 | 13.1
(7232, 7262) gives 0.08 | 13.1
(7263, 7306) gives 0.03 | 13.7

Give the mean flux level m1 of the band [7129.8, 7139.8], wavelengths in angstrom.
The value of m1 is 12.8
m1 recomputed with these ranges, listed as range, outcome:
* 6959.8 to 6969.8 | 14.4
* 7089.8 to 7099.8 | 13.3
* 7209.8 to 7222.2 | 13.3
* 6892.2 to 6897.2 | 14.3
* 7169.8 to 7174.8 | 13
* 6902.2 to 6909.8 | 14.7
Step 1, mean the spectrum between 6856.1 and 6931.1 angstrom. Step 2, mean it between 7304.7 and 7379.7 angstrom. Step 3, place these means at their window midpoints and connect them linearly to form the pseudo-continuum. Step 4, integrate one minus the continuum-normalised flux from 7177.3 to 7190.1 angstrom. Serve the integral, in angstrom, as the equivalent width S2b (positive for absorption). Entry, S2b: 0.9 angstrom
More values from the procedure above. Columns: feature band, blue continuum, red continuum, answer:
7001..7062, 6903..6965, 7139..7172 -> -2.73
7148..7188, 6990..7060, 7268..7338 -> 2.72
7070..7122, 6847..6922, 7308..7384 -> 3.11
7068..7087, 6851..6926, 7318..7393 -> 0.46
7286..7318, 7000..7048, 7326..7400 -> 0.62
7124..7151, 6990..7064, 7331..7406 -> 3.17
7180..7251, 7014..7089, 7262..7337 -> 3.39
